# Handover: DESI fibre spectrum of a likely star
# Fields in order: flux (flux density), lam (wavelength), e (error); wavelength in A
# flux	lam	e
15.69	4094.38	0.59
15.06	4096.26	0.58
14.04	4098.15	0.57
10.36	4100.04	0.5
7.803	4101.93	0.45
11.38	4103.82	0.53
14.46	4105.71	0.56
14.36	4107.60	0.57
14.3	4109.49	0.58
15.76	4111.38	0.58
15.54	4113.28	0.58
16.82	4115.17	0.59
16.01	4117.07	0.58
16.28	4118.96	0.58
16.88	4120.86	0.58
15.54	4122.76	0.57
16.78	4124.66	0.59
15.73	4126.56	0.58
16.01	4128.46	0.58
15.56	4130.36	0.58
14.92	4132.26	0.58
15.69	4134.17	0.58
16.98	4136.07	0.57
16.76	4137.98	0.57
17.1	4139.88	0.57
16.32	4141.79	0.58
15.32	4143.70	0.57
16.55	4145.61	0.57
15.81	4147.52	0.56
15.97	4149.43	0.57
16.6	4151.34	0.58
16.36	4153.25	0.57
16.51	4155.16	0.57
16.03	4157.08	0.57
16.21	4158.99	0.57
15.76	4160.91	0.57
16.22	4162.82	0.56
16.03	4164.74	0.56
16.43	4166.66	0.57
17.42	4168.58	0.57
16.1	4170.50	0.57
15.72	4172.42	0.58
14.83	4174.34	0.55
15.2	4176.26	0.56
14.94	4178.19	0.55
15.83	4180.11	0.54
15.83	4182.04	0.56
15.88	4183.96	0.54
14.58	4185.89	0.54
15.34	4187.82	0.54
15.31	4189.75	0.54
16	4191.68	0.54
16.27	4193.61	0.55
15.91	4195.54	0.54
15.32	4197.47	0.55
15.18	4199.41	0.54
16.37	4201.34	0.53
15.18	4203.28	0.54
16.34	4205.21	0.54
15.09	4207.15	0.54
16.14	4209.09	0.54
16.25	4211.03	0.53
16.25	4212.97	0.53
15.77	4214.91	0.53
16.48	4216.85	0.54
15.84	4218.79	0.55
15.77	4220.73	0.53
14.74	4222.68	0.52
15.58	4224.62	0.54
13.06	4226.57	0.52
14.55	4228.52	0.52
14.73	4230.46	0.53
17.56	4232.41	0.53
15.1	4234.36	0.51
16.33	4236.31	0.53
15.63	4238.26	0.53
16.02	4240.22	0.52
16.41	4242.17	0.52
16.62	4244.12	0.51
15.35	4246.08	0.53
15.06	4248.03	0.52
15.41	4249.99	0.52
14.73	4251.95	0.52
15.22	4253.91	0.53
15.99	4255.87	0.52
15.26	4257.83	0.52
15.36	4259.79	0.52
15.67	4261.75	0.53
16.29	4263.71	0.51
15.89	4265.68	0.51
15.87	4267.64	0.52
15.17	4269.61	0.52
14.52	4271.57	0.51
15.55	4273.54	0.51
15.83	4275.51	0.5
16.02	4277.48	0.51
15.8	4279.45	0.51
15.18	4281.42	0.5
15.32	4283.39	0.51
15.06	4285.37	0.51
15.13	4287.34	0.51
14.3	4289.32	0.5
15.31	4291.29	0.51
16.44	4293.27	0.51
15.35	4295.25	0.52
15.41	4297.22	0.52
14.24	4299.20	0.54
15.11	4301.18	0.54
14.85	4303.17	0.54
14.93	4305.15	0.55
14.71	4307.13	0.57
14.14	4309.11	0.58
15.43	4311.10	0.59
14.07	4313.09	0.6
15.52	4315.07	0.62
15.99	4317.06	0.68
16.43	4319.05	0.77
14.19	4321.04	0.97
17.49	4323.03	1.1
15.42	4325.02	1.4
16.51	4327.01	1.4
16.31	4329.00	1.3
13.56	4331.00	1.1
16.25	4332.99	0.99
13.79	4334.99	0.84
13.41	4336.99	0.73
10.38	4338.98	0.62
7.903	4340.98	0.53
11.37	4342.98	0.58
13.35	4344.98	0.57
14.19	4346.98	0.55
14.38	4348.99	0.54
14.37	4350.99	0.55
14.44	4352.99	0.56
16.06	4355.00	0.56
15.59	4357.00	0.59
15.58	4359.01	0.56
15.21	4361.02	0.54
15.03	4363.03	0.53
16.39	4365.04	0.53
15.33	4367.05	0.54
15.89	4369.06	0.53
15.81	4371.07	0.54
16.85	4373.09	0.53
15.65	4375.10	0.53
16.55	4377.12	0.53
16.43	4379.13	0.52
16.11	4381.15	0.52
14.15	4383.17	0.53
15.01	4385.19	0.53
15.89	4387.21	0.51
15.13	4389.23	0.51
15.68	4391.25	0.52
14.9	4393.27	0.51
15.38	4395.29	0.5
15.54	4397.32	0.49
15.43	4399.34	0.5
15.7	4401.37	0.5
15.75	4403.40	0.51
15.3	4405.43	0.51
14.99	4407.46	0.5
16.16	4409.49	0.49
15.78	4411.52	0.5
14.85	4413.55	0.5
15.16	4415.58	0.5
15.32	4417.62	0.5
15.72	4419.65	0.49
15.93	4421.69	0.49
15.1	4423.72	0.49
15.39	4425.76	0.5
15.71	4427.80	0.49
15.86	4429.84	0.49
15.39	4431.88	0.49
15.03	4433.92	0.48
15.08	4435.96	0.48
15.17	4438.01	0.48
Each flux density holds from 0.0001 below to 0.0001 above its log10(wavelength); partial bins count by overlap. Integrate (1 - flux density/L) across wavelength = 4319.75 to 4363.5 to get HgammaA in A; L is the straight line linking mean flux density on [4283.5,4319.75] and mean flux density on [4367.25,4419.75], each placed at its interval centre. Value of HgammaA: 2.9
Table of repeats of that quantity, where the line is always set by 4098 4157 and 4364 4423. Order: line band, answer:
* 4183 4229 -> -0.4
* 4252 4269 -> -0.2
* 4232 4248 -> -0.6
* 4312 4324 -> -0.1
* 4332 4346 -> 2.9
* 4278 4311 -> 0.9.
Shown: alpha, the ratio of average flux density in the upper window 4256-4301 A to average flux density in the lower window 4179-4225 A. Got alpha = 1.0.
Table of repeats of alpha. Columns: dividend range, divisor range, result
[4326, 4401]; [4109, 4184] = 0.93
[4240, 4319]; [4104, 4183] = 0.97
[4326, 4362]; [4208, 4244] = 0.89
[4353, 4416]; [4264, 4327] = 1.02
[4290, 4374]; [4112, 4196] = 0.93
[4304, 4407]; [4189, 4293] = 0.96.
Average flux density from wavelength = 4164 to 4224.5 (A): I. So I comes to 15.7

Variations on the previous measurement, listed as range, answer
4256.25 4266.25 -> 15.7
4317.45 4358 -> 14.3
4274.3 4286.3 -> 15.5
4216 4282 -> 15.5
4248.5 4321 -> 15.3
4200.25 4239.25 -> 15.6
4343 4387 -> 15.3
